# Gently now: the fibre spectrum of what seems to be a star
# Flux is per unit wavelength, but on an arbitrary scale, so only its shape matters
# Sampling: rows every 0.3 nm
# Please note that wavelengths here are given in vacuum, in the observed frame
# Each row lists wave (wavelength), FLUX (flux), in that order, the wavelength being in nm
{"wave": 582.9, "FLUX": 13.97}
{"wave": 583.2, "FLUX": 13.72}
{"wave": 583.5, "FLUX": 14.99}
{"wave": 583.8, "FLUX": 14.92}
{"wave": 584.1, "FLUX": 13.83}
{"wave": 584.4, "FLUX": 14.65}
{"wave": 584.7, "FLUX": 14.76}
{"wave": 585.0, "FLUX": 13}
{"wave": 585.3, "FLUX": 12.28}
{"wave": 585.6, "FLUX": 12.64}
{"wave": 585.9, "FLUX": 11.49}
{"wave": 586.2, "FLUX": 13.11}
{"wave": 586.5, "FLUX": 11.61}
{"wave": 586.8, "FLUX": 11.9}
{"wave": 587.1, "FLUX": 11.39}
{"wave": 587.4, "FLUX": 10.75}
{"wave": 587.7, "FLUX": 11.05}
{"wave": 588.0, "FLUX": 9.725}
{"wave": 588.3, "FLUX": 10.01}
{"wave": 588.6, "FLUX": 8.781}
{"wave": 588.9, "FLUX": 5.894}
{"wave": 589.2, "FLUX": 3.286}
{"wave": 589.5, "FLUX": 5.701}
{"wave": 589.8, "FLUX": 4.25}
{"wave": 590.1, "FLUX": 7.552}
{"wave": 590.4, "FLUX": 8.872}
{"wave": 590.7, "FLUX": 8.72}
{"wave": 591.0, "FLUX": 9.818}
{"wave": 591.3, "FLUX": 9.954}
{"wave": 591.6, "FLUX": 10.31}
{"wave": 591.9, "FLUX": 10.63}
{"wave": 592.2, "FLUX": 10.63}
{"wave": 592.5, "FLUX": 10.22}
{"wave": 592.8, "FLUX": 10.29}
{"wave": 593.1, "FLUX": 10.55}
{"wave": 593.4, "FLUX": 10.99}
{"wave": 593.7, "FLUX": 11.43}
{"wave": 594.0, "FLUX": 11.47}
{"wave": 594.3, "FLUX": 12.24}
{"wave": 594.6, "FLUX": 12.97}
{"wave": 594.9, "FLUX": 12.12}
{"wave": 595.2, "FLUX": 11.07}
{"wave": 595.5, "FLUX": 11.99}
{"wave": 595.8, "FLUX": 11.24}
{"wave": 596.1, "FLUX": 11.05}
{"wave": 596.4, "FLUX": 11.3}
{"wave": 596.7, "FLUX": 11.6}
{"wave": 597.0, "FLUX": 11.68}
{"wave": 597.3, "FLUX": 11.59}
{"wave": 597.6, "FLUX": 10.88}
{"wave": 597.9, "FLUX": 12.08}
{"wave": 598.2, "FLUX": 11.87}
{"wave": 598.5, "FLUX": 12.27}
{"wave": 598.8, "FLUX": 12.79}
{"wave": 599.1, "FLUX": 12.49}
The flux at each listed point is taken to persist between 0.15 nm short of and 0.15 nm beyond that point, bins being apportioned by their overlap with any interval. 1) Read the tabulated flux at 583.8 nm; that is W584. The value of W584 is 14.92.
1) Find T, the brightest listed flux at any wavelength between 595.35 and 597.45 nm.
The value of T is 11.99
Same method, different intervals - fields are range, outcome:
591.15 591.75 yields 10.31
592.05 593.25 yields 10.63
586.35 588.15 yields 11.9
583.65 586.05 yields 14.92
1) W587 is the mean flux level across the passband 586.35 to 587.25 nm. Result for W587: 11.6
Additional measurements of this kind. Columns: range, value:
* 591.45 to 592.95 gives 10.4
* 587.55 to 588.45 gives 10.3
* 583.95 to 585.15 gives 14.1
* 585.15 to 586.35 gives 12.4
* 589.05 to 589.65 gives 4.49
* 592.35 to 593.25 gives 10.4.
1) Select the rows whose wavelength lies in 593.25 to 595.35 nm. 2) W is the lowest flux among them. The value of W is 10.99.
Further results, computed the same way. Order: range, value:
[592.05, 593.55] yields 10.22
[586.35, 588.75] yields 8.781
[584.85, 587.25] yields 11.39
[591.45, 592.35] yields 10.31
